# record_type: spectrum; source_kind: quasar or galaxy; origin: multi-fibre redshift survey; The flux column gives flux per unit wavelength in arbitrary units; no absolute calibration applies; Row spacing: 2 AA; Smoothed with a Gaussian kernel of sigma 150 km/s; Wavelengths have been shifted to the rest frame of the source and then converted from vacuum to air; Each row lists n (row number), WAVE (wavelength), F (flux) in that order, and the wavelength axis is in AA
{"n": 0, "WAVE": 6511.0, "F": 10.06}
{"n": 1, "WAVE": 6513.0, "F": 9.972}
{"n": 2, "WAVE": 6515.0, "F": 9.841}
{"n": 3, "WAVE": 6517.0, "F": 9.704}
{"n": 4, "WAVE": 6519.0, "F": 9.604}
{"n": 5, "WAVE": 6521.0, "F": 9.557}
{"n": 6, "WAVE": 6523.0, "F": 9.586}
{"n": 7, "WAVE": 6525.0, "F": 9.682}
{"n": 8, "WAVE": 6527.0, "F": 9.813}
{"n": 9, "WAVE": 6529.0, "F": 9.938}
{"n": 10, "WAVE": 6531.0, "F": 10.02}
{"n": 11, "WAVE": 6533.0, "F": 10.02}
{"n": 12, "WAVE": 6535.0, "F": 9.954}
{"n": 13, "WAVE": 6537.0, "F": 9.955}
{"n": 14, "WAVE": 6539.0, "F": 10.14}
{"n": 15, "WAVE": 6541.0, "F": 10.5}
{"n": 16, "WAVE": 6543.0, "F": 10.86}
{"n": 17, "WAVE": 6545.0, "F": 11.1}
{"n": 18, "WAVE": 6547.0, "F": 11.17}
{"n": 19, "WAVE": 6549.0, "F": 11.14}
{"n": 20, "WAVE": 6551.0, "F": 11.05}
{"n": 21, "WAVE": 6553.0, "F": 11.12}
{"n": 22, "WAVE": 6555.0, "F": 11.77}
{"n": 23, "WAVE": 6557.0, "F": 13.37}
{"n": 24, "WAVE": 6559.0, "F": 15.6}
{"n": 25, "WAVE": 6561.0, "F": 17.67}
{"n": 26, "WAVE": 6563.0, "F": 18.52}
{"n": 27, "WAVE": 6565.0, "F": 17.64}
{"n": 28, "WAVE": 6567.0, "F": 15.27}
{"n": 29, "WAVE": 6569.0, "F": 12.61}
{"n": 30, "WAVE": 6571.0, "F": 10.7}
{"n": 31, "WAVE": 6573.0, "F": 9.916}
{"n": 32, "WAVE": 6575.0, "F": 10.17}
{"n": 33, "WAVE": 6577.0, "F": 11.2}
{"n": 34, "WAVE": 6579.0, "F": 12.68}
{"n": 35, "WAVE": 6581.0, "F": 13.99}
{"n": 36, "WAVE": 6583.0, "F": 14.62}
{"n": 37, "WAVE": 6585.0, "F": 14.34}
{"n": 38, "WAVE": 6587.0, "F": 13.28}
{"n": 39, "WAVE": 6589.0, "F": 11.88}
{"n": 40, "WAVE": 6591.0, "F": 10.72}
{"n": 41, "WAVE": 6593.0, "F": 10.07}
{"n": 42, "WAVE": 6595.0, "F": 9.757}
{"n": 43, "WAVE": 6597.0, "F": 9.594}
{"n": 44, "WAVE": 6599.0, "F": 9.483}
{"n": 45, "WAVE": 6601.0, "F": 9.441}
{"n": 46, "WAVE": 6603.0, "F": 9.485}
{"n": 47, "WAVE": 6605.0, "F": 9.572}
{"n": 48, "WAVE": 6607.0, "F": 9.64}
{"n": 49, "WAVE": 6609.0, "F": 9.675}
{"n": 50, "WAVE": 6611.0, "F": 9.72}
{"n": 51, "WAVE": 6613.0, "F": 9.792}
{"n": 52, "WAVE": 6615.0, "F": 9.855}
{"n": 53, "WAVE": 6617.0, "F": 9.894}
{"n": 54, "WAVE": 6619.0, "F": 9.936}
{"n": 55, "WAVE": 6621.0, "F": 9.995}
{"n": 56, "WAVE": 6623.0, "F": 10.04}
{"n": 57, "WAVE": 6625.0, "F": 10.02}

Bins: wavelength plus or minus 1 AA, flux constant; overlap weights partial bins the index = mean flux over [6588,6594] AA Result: 10.9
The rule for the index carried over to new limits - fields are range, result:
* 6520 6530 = 9.72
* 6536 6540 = 10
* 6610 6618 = 9.82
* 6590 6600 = 9.92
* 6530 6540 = 10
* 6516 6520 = 9.65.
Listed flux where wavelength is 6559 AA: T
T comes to 15.6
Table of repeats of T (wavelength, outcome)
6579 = 12.68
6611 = 9.72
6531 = 10.02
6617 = 9.894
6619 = 9.936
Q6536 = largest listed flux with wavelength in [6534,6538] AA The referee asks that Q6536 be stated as 9.955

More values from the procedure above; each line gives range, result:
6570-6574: 10.7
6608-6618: 9.894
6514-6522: 9.841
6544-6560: 15.6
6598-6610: 9.675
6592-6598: 10.07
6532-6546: 11.1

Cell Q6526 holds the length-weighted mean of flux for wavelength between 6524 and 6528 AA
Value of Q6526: 9.75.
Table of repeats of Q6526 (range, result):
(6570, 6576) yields 10.3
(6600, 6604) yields 9.46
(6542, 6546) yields 11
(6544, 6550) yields 11.1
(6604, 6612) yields 9.65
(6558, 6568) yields 16.9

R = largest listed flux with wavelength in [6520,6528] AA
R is 9.813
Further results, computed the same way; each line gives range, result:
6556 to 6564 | 18.52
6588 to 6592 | 11.88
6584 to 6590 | 14.34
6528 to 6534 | 10.02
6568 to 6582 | 13.99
